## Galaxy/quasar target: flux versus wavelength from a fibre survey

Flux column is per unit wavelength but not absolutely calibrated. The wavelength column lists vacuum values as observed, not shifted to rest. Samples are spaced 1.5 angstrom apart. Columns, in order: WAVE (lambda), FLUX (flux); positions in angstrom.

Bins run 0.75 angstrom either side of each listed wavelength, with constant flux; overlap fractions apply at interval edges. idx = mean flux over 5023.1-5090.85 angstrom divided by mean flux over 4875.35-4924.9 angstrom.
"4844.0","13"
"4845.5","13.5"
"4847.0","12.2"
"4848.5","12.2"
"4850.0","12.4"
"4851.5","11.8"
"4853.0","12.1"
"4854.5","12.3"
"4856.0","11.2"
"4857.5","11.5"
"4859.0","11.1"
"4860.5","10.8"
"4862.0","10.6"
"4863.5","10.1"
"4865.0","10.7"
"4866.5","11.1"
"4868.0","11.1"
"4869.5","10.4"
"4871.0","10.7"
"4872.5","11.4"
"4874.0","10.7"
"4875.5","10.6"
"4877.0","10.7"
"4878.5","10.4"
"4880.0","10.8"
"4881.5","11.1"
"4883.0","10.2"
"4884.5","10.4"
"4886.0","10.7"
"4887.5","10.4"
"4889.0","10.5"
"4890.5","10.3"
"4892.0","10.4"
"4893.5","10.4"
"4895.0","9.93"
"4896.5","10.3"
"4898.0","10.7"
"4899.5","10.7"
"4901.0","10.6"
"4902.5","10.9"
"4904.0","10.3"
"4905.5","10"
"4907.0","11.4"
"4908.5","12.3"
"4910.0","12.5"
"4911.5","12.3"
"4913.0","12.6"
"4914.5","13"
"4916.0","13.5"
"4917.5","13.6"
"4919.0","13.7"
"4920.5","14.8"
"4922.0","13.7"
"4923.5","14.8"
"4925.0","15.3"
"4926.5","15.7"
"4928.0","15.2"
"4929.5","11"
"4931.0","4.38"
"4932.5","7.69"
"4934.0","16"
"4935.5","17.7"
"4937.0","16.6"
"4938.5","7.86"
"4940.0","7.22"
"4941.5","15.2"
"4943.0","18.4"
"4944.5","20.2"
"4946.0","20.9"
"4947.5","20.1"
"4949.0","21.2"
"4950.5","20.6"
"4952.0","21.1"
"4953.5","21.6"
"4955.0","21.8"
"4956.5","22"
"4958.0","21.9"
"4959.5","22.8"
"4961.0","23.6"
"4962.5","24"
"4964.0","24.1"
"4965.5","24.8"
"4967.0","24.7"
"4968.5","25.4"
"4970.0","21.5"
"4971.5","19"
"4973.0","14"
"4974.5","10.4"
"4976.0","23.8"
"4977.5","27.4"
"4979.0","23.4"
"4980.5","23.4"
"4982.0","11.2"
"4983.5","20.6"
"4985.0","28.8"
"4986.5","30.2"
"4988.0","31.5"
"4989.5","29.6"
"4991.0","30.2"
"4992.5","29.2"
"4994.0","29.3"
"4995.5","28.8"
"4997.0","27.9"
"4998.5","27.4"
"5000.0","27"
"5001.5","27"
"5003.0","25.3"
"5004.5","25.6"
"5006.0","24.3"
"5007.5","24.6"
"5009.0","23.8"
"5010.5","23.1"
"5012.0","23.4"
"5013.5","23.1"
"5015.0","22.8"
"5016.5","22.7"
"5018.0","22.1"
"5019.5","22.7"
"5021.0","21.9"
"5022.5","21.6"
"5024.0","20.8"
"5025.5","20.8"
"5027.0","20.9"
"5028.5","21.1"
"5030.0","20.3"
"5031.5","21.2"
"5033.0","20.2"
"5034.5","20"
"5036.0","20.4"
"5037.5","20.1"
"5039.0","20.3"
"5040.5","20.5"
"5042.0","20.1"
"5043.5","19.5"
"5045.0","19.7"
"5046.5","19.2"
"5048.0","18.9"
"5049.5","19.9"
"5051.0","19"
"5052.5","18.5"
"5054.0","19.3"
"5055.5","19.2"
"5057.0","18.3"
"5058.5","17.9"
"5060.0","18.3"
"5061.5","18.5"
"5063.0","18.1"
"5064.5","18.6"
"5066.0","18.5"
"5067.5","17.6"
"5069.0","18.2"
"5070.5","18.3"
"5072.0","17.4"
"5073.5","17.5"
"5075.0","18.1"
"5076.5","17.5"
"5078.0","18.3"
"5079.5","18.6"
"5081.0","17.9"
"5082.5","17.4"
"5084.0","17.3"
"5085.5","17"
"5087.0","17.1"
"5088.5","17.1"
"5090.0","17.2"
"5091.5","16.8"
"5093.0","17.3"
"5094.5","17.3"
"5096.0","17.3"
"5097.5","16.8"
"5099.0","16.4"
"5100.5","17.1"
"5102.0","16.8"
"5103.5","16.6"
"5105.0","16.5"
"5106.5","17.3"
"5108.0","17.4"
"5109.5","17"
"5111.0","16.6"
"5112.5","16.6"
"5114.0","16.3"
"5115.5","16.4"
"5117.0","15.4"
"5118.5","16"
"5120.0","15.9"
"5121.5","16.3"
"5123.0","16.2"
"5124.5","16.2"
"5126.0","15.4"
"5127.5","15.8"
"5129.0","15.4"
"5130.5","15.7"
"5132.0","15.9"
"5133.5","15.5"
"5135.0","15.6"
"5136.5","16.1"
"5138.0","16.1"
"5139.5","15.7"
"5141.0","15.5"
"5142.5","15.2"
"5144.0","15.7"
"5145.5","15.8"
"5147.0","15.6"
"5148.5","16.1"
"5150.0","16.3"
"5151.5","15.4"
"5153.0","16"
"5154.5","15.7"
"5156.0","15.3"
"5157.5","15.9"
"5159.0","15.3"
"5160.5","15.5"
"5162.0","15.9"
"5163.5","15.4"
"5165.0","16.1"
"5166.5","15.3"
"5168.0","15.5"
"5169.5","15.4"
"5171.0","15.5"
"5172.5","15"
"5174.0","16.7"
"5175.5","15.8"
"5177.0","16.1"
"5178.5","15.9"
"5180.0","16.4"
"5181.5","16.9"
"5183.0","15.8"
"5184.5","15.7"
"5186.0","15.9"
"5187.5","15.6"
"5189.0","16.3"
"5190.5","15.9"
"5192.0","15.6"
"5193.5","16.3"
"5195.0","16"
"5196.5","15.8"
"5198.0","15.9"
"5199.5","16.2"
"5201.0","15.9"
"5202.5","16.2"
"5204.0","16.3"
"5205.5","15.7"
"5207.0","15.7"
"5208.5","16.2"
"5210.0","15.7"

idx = 1.64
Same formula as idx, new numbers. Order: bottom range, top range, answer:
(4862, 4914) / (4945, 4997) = 2.16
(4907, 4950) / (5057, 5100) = 1.25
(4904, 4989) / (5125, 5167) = 0.88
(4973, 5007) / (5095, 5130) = 0.65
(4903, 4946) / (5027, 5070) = 1.46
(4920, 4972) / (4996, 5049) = 1.23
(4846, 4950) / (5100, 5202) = 1.30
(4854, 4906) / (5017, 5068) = 1.86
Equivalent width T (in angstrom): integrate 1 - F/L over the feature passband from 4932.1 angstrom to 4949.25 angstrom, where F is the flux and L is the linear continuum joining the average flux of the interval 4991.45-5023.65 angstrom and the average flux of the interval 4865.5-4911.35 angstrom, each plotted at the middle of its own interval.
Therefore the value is 1.3 angstrom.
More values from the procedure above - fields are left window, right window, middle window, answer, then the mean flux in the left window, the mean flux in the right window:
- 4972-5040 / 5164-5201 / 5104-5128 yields 3.1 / 23.4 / 15.9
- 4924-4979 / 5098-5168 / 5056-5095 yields -2.3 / 18.5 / 16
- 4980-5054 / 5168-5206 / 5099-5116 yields 2.2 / 23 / 15.9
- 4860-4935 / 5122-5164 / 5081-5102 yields -3.2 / 11.5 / 15.7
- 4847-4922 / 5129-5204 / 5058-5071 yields -3.7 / 11.3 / 15.8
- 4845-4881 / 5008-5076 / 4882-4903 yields 3.7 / 11.2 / 20.1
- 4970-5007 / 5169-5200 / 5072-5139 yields 9.5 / 24.7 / 15.9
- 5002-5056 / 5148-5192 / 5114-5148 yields 3.0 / 21.3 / 15.8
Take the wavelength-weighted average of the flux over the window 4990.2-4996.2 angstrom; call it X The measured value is 29.4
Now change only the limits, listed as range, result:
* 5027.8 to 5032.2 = 20.9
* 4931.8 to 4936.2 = 13.8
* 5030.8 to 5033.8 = 20.7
